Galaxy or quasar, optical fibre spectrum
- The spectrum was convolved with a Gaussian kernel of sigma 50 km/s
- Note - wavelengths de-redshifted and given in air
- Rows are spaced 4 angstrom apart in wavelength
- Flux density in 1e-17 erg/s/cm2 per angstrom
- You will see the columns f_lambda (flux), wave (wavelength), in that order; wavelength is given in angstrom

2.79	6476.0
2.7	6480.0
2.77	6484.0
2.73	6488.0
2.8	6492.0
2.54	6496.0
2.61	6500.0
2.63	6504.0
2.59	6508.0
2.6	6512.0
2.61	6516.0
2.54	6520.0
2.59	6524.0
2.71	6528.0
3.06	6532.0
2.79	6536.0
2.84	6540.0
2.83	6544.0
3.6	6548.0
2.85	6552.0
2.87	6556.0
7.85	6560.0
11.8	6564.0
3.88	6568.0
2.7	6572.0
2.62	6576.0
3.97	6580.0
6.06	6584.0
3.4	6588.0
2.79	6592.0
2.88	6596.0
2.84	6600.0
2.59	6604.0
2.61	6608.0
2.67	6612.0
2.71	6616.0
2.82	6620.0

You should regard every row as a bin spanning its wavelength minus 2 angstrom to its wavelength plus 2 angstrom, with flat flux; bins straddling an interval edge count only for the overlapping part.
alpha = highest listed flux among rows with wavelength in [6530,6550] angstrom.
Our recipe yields 3.6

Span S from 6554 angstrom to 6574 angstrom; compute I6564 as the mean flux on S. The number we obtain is 5.82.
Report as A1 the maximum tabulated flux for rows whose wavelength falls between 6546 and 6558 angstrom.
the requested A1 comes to 3.6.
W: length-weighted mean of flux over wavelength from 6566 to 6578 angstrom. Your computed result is 3.07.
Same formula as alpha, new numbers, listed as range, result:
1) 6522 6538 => 3.06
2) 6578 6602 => 6.06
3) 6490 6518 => 2.8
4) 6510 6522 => 2.61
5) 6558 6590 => 11.8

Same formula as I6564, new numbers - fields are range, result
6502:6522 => 2.59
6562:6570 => 7.84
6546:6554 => 3.23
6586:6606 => 2.9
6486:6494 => 2.76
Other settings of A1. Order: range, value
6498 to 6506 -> 2.63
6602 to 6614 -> 2.67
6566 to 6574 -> 3.88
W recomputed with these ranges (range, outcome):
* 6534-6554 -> 2.98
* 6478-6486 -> 2.74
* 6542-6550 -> 3.21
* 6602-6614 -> 2.62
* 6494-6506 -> 2.59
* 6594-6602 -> 2.86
